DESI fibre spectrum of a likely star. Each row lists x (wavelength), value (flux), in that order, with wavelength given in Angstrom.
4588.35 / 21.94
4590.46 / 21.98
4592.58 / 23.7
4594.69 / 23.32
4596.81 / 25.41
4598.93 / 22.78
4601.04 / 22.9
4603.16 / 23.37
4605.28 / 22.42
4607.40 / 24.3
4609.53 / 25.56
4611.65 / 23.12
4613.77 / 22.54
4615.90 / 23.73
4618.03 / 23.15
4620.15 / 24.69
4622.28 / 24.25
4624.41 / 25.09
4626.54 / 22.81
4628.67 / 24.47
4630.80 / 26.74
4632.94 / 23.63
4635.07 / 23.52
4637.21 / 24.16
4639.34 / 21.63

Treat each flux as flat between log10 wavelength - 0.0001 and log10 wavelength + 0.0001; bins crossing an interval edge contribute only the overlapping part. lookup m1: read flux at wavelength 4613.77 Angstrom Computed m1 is 22.54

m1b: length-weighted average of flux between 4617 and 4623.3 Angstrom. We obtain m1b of 24.1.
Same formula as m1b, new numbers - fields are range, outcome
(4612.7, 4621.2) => 23.5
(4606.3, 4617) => 23.8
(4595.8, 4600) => 24.1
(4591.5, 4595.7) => 23.5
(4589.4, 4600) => 23.4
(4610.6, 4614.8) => 22.9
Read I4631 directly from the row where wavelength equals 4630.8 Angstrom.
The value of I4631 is 26.74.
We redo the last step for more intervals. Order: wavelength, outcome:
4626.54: 22.81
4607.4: 24.3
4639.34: 21.63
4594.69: 23.32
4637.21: 24.16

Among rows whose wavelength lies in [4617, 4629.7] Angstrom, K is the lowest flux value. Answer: 22.81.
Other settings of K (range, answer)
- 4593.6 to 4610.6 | 22.42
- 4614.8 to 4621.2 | 23.15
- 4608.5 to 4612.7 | 23.12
